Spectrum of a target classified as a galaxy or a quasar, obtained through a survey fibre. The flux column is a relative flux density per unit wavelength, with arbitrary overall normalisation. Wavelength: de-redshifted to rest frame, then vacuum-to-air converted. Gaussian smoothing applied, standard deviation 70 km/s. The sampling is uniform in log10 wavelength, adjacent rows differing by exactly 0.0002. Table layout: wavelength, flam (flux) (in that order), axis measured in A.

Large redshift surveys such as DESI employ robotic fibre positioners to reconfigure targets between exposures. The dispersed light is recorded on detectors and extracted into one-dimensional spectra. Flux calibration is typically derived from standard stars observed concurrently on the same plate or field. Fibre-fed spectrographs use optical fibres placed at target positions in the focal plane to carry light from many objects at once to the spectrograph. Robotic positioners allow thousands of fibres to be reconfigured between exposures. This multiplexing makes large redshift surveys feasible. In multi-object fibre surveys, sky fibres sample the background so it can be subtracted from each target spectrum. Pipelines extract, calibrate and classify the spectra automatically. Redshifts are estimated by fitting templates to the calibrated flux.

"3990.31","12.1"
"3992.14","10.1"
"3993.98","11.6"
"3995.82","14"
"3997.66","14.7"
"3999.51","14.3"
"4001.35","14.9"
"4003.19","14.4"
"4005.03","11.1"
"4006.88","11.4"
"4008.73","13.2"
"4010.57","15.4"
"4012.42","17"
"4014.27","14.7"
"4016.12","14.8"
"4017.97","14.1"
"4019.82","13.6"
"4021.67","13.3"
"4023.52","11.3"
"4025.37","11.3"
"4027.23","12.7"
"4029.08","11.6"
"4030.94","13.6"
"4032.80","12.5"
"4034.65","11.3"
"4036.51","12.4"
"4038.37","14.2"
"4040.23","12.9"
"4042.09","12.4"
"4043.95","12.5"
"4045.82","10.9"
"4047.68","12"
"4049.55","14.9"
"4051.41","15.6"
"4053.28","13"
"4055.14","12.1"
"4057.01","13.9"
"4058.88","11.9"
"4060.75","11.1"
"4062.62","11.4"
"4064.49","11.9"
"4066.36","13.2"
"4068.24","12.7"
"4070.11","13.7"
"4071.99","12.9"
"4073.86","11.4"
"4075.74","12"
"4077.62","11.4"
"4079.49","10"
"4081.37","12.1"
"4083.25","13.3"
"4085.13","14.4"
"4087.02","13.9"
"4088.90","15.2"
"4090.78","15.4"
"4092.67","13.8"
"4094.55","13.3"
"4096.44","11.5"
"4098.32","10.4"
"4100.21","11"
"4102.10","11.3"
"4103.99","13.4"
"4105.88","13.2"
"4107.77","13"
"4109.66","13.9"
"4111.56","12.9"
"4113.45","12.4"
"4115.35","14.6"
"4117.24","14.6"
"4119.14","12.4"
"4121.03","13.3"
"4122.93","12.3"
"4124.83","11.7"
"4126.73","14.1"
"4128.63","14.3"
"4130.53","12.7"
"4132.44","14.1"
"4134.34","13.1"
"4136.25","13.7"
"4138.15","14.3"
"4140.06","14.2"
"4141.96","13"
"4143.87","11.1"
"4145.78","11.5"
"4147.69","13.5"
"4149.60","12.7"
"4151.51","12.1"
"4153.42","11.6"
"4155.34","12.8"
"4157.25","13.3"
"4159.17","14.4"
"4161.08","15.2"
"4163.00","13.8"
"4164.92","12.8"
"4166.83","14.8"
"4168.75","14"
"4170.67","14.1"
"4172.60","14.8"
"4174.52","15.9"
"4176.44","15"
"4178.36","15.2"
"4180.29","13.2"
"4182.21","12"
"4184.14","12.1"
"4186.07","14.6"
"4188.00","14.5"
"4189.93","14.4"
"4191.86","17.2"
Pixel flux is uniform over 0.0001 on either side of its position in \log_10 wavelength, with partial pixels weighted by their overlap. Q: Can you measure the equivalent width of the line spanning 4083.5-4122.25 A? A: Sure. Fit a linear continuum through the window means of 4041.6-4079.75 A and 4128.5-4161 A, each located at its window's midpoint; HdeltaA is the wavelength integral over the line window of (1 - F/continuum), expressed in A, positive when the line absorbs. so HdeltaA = -1.22 A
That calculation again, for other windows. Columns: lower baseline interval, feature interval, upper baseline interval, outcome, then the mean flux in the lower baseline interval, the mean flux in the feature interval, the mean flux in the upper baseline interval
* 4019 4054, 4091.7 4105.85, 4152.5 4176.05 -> 1.24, 12.7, 12.2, 14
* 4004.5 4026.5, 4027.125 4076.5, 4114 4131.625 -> 2.93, 13.5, 12.6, 13.3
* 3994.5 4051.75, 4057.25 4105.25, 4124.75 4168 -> 2.73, 13.3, 12.5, 13.3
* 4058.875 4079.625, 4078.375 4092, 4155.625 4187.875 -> -1.19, 12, 13.5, 14.1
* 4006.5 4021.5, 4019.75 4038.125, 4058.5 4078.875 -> 1.81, 14.3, 12.4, 12.1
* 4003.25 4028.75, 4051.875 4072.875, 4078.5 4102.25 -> 0.66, 13.4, 12.6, 12.8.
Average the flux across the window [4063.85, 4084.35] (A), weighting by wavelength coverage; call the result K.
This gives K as 12.3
